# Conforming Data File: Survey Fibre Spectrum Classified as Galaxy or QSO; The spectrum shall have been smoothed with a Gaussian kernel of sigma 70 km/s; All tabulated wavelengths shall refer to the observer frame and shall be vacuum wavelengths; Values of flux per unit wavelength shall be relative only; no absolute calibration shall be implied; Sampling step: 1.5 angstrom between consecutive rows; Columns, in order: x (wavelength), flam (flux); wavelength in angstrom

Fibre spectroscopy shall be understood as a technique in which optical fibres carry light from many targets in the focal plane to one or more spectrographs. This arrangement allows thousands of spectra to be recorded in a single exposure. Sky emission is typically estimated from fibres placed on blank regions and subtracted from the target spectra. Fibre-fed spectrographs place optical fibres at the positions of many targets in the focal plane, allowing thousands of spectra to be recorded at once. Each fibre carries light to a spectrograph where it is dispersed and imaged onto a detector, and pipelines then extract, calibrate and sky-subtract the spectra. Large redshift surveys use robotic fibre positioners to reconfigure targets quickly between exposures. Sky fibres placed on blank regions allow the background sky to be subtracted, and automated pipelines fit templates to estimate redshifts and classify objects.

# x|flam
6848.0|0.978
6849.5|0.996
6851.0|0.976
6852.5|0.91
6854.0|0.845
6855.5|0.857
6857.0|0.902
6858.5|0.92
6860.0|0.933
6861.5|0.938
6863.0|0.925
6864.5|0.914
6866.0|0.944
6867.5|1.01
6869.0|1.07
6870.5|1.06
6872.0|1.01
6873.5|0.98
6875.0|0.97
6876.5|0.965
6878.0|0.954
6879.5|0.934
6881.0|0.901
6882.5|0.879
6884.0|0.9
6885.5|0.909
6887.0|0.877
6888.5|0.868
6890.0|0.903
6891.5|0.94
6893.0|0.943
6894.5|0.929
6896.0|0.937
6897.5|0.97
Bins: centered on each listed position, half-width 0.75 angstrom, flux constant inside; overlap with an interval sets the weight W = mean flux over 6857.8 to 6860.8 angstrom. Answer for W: 0.927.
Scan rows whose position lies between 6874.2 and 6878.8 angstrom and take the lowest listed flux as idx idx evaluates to 0.954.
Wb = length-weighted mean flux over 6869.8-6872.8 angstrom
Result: 1.03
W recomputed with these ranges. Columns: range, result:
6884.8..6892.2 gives 0.899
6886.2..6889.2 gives 0.873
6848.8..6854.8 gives 0.931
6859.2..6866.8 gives 0.931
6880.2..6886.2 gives 0.897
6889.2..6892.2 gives 0.92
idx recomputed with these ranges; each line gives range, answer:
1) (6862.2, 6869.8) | 0.914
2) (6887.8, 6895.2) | 0.868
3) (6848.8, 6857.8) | 0.845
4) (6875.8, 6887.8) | 0.877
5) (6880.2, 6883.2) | 0.879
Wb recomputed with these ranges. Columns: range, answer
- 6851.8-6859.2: 0.886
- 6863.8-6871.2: 1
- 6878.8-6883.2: 0.905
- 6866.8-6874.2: 1.03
